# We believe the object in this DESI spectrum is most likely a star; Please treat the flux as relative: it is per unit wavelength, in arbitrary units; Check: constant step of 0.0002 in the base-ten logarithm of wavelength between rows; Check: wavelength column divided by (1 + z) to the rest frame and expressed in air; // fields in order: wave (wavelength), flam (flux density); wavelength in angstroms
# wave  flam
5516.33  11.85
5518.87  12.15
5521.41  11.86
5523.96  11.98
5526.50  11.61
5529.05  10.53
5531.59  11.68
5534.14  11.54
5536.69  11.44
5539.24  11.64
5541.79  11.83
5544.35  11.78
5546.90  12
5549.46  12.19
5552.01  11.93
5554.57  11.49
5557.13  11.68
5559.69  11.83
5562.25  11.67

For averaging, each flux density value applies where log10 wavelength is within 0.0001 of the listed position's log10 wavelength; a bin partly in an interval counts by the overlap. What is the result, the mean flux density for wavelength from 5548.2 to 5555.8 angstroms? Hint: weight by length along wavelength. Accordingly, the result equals 11.9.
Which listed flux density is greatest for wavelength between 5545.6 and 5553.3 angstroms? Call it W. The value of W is 12.19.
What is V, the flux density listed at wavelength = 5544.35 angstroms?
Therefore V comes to 11.78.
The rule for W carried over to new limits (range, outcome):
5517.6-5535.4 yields 12.15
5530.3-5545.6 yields 11.83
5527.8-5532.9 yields 11.68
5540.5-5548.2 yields 12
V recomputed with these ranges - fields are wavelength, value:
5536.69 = 11.44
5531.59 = 11.68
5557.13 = 11.68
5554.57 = 11.49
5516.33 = 11.85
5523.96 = 11.98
